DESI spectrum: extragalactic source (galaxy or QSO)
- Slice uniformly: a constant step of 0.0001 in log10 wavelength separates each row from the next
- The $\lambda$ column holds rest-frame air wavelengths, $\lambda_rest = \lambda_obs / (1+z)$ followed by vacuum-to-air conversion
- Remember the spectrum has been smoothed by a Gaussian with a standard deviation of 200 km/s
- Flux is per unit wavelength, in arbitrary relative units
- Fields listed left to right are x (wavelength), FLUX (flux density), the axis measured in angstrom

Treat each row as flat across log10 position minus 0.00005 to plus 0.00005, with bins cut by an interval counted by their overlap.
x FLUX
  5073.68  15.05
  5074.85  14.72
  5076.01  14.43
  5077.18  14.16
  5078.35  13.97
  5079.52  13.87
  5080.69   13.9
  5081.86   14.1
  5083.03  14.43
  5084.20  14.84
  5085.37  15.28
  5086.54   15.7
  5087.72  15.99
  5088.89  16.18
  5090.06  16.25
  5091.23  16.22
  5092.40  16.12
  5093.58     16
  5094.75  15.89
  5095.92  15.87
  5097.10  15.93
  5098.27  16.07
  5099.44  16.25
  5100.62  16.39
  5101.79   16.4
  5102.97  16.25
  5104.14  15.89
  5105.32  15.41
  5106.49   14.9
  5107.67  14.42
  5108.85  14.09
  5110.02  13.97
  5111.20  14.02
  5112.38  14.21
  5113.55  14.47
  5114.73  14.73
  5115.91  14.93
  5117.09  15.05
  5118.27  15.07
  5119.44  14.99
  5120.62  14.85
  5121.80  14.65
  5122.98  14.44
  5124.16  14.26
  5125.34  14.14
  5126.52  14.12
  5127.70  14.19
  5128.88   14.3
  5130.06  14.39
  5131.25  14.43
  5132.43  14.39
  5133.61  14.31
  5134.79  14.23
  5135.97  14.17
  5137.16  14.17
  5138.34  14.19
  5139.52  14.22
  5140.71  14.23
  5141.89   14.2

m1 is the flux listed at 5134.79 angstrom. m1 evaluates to 14.23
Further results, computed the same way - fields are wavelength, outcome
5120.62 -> 14.85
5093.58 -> 16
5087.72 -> 15.99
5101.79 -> 16.4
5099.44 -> 16.25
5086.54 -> 15.7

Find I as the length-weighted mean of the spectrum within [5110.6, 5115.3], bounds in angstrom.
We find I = 14.4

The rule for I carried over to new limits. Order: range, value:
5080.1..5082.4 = 14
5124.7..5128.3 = 14.2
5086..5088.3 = 15.8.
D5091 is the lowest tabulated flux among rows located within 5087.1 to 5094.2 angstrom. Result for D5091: 15.99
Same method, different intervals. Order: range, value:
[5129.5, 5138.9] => 14.17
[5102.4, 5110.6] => 13.97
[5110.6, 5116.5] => 14.02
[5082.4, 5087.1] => 14.43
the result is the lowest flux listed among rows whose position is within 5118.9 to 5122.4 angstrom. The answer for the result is 14.65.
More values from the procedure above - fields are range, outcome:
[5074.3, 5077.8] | 14.16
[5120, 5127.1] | 14.12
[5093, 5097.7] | 15.87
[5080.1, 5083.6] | 13.9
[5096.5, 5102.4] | 15.93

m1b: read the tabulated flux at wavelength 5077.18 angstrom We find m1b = 14.16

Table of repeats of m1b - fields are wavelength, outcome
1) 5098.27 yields 16.07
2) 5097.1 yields 15.93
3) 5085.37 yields 15.28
